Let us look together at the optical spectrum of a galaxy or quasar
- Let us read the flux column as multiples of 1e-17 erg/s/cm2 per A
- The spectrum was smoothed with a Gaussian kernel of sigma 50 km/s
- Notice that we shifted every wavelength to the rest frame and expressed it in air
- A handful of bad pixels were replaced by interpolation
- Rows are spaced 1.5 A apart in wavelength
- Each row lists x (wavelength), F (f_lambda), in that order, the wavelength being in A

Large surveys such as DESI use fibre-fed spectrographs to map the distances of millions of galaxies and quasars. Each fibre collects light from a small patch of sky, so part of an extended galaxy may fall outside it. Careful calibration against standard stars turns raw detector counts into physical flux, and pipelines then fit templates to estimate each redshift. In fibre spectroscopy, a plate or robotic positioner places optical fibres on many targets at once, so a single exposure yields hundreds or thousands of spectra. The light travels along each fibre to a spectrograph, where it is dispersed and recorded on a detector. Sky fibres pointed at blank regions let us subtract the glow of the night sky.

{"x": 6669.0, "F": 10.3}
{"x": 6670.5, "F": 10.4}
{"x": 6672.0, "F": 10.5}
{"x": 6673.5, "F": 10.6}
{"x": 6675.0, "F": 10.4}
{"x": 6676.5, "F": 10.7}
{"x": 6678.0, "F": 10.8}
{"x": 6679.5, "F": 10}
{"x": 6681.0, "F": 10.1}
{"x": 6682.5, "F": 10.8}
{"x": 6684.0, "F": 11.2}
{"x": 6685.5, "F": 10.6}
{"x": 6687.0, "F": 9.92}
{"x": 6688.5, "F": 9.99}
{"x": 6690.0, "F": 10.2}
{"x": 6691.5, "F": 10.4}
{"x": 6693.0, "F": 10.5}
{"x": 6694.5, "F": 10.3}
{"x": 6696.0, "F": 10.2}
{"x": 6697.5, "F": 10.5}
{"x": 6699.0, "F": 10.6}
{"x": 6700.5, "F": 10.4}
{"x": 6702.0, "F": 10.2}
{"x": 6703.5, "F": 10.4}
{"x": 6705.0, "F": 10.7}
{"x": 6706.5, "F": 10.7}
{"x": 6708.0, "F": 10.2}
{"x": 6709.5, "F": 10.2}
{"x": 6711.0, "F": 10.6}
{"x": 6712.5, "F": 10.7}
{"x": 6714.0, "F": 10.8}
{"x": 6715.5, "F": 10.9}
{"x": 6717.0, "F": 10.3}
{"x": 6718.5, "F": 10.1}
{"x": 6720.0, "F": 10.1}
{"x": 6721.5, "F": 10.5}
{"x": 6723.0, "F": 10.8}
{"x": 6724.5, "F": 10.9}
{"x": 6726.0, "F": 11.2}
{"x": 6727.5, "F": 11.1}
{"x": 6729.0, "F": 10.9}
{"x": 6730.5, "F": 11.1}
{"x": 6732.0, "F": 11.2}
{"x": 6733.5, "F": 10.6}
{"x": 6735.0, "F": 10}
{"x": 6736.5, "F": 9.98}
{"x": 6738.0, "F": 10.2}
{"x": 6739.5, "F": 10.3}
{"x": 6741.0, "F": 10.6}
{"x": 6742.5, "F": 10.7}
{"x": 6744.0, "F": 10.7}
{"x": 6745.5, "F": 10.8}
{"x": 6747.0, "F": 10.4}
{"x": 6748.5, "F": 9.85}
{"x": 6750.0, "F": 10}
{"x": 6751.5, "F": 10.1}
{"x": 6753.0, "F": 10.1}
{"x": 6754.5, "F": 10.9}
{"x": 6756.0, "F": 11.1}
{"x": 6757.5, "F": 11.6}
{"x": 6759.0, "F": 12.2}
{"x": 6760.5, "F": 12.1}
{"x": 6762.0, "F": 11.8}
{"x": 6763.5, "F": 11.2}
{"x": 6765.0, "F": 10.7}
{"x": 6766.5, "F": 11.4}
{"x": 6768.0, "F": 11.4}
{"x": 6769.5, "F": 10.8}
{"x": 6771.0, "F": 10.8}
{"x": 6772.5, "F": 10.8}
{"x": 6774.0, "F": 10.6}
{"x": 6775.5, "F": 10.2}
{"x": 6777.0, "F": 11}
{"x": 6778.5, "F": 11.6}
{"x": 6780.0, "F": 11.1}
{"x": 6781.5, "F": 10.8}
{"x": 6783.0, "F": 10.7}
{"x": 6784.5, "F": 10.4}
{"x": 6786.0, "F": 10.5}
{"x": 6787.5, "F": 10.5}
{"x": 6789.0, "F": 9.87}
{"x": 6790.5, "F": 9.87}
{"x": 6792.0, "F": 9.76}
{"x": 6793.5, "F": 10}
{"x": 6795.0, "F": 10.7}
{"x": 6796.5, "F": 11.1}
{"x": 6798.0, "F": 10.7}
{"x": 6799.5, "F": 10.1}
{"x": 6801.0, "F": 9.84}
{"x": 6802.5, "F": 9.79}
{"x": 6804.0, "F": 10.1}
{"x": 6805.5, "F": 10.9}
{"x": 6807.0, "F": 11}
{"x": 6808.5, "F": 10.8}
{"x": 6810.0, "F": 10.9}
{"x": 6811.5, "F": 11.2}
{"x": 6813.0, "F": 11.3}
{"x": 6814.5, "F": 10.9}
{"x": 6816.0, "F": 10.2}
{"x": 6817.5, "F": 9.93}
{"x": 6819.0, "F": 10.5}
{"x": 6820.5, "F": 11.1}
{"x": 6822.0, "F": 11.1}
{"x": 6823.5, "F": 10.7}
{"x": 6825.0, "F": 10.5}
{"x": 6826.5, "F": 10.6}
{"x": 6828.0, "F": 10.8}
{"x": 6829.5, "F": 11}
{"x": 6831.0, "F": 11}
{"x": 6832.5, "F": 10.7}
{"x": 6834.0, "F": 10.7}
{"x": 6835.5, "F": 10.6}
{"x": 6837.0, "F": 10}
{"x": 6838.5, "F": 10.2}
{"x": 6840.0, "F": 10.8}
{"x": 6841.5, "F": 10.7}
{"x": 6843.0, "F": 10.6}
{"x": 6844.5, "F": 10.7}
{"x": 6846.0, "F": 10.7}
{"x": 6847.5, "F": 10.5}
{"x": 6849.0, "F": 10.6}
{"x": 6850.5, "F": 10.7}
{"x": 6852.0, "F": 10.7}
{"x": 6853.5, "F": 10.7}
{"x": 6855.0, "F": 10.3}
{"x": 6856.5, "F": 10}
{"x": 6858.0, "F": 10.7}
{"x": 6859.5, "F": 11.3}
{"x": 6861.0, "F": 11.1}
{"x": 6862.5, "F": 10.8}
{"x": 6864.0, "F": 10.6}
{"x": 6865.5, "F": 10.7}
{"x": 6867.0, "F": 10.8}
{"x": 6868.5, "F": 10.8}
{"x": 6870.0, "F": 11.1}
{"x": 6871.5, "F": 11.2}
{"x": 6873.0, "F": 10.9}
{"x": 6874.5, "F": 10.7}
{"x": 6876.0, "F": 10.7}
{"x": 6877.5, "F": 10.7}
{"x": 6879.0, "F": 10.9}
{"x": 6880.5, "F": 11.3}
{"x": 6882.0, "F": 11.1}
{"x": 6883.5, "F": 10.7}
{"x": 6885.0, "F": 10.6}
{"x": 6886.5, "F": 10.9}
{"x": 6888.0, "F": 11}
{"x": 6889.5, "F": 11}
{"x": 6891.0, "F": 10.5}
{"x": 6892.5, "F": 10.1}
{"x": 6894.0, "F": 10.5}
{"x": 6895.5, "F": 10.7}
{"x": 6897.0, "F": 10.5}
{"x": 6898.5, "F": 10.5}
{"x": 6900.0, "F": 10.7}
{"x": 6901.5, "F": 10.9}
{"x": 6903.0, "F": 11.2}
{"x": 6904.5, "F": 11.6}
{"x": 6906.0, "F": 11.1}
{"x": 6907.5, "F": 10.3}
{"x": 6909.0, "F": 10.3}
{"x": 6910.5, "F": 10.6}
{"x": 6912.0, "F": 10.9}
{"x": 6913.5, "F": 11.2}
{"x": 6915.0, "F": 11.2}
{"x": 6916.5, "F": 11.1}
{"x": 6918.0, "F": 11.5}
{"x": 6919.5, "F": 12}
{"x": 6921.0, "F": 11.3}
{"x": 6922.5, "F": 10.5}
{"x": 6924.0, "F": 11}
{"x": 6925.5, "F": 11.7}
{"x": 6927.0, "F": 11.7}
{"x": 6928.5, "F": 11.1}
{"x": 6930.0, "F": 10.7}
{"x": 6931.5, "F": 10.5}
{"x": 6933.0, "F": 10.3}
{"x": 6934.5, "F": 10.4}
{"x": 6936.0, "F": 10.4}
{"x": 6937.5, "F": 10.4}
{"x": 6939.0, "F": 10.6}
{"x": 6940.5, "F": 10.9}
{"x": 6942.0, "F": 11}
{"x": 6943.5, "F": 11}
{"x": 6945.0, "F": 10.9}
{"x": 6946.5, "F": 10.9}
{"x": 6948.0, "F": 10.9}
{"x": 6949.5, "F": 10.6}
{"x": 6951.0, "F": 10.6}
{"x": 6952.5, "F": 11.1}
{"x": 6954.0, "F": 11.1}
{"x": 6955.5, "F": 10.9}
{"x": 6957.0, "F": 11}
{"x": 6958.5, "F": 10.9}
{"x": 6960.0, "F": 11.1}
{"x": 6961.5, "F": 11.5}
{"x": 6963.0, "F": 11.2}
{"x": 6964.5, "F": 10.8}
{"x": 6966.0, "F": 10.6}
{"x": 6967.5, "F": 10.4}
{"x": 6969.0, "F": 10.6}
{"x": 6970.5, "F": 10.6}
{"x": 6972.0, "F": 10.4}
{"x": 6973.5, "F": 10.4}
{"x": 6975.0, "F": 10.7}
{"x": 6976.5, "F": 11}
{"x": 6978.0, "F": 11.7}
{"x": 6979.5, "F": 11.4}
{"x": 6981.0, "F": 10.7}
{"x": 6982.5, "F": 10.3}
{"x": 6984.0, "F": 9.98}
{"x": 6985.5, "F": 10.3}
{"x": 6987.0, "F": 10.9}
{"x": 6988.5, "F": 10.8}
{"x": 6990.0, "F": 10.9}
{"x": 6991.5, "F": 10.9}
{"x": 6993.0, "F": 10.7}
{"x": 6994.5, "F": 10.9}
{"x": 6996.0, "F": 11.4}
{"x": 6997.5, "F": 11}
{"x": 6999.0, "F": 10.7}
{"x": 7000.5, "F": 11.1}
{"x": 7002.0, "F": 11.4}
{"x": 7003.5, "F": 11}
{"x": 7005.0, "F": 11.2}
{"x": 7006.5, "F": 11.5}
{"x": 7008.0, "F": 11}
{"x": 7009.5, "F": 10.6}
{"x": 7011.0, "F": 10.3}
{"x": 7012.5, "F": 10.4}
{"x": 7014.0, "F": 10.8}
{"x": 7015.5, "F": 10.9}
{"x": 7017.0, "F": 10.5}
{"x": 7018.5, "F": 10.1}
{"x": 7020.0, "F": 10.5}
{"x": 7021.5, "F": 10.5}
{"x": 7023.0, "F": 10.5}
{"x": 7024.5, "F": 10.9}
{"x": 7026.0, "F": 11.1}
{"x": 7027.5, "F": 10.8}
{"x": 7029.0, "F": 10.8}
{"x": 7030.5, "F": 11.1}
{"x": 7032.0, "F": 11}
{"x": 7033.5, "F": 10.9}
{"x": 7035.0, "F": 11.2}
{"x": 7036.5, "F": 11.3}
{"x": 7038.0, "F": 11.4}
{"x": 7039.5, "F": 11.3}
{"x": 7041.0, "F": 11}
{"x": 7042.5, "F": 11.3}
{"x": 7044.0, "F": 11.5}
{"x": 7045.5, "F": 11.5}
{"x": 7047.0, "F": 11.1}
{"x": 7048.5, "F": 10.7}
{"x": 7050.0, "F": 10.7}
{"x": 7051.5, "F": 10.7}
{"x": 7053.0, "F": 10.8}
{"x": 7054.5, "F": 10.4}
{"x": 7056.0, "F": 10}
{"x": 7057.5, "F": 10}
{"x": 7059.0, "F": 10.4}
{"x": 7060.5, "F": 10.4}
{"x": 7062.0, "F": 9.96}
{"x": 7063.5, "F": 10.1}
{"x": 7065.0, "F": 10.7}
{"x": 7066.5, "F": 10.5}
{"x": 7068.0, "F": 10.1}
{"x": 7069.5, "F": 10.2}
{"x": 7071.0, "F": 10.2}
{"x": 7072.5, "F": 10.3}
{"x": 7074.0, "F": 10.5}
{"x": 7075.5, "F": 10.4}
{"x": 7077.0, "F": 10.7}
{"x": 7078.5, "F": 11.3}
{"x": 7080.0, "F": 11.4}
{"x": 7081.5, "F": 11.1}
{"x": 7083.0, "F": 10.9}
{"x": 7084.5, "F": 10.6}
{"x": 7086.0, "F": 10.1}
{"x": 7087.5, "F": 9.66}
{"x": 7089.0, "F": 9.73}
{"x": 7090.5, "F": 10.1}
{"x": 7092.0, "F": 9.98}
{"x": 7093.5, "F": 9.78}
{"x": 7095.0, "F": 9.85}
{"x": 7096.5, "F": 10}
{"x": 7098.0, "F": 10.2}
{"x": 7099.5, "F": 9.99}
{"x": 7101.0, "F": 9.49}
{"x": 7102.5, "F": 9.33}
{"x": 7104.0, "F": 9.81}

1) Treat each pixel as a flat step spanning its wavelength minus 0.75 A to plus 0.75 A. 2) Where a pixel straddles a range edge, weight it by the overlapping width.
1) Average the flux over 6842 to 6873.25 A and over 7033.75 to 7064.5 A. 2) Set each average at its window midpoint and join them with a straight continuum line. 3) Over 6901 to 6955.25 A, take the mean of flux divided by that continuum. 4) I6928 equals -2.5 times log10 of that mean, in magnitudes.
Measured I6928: -0.02 mag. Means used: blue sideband 10.7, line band 10.9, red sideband 10.8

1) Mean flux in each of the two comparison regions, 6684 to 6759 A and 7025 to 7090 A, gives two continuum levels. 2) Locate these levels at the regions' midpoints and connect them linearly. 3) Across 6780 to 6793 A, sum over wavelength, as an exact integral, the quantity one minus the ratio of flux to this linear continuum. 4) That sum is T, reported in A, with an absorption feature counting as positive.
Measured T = 0.3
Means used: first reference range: 10.5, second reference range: 10.7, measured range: 10.3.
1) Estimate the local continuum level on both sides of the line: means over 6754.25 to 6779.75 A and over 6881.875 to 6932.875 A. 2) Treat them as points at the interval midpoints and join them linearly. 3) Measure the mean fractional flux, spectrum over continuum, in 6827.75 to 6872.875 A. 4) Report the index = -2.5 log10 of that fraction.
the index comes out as 0.03 mag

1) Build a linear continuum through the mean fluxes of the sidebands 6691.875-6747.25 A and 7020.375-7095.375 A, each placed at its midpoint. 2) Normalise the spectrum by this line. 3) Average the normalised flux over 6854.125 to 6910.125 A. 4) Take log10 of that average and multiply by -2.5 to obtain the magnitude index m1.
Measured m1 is -0.02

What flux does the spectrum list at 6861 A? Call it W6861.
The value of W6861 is 11.1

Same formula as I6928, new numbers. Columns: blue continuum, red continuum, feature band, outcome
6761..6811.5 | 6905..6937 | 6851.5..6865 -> 0.01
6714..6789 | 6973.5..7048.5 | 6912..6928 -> -0.04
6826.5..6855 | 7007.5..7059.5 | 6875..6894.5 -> -0.01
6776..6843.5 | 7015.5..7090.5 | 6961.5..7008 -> -0.02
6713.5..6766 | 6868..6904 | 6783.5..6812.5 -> 0.03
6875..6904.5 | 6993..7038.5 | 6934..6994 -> 0.01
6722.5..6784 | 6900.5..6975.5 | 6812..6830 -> 0.01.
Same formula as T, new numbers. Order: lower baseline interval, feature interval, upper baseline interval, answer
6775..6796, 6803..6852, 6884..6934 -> -0.20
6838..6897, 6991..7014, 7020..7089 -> -0.49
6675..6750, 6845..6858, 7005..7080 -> 0.07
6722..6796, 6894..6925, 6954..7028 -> -0.47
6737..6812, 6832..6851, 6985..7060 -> 0.28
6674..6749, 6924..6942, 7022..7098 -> -0.40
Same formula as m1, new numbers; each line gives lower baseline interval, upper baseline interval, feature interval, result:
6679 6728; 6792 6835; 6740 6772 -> -0.036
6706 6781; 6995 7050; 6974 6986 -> 0.016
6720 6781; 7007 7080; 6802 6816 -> 0.005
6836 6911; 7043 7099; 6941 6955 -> -0.028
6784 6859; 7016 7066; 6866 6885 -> -0.029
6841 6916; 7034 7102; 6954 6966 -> -0.037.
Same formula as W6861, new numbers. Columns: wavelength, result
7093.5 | 9.78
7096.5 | 10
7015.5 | 10.9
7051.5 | 10.7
